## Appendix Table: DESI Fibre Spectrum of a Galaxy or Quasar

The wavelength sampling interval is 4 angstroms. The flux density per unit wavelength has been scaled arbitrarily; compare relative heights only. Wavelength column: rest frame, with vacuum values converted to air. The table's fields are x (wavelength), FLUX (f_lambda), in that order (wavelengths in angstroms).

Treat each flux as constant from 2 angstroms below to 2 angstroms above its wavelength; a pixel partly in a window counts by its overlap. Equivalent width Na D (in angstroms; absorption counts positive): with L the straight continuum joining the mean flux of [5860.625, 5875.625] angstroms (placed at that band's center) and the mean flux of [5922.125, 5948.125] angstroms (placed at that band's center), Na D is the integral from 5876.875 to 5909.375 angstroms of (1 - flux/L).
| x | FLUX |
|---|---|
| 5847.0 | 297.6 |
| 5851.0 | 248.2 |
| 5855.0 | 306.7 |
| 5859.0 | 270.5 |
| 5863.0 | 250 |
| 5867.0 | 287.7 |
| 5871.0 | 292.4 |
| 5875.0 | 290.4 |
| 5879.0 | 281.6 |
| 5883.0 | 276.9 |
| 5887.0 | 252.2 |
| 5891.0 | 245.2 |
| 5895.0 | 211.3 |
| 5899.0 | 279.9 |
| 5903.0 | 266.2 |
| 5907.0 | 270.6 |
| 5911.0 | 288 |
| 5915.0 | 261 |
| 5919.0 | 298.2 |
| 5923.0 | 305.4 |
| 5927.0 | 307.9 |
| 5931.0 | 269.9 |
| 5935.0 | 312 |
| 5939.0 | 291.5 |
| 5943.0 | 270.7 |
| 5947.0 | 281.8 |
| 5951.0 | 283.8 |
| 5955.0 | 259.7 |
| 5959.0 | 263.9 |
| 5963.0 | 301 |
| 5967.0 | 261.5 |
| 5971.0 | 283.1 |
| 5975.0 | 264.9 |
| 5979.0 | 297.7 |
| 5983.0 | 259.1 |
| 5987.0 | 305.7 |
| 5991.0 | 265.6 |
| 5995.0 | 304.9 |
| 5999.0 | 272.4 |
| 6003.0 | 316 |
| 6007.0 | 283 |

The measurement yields 2.58 angstroms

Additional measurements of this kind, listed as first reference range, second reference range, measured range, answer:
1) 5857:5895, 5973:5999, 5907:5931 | -1.3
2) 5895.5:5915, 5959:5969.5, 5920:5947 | -1.8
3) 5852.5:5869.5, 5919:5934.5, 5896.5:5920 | 1.3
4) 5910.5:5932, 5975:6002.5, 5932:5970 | 0.9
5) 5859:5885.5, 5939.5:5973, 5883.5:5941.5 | 0.4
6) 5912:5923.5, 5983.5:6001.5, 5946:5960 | 0.7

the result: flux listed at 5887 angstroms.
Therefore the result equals 252.2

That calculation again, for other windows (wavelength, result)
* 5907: 270.6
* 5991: 265.6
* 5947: 281.8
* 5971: 283.1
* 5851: 248.2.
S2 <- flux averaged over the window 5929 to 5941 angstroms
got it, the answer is 291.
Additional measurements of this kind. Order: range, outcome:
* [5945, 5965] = 278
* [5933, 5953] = 288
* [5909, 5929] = 292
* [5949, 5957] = 272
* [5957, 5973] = 277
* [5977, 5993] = 282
